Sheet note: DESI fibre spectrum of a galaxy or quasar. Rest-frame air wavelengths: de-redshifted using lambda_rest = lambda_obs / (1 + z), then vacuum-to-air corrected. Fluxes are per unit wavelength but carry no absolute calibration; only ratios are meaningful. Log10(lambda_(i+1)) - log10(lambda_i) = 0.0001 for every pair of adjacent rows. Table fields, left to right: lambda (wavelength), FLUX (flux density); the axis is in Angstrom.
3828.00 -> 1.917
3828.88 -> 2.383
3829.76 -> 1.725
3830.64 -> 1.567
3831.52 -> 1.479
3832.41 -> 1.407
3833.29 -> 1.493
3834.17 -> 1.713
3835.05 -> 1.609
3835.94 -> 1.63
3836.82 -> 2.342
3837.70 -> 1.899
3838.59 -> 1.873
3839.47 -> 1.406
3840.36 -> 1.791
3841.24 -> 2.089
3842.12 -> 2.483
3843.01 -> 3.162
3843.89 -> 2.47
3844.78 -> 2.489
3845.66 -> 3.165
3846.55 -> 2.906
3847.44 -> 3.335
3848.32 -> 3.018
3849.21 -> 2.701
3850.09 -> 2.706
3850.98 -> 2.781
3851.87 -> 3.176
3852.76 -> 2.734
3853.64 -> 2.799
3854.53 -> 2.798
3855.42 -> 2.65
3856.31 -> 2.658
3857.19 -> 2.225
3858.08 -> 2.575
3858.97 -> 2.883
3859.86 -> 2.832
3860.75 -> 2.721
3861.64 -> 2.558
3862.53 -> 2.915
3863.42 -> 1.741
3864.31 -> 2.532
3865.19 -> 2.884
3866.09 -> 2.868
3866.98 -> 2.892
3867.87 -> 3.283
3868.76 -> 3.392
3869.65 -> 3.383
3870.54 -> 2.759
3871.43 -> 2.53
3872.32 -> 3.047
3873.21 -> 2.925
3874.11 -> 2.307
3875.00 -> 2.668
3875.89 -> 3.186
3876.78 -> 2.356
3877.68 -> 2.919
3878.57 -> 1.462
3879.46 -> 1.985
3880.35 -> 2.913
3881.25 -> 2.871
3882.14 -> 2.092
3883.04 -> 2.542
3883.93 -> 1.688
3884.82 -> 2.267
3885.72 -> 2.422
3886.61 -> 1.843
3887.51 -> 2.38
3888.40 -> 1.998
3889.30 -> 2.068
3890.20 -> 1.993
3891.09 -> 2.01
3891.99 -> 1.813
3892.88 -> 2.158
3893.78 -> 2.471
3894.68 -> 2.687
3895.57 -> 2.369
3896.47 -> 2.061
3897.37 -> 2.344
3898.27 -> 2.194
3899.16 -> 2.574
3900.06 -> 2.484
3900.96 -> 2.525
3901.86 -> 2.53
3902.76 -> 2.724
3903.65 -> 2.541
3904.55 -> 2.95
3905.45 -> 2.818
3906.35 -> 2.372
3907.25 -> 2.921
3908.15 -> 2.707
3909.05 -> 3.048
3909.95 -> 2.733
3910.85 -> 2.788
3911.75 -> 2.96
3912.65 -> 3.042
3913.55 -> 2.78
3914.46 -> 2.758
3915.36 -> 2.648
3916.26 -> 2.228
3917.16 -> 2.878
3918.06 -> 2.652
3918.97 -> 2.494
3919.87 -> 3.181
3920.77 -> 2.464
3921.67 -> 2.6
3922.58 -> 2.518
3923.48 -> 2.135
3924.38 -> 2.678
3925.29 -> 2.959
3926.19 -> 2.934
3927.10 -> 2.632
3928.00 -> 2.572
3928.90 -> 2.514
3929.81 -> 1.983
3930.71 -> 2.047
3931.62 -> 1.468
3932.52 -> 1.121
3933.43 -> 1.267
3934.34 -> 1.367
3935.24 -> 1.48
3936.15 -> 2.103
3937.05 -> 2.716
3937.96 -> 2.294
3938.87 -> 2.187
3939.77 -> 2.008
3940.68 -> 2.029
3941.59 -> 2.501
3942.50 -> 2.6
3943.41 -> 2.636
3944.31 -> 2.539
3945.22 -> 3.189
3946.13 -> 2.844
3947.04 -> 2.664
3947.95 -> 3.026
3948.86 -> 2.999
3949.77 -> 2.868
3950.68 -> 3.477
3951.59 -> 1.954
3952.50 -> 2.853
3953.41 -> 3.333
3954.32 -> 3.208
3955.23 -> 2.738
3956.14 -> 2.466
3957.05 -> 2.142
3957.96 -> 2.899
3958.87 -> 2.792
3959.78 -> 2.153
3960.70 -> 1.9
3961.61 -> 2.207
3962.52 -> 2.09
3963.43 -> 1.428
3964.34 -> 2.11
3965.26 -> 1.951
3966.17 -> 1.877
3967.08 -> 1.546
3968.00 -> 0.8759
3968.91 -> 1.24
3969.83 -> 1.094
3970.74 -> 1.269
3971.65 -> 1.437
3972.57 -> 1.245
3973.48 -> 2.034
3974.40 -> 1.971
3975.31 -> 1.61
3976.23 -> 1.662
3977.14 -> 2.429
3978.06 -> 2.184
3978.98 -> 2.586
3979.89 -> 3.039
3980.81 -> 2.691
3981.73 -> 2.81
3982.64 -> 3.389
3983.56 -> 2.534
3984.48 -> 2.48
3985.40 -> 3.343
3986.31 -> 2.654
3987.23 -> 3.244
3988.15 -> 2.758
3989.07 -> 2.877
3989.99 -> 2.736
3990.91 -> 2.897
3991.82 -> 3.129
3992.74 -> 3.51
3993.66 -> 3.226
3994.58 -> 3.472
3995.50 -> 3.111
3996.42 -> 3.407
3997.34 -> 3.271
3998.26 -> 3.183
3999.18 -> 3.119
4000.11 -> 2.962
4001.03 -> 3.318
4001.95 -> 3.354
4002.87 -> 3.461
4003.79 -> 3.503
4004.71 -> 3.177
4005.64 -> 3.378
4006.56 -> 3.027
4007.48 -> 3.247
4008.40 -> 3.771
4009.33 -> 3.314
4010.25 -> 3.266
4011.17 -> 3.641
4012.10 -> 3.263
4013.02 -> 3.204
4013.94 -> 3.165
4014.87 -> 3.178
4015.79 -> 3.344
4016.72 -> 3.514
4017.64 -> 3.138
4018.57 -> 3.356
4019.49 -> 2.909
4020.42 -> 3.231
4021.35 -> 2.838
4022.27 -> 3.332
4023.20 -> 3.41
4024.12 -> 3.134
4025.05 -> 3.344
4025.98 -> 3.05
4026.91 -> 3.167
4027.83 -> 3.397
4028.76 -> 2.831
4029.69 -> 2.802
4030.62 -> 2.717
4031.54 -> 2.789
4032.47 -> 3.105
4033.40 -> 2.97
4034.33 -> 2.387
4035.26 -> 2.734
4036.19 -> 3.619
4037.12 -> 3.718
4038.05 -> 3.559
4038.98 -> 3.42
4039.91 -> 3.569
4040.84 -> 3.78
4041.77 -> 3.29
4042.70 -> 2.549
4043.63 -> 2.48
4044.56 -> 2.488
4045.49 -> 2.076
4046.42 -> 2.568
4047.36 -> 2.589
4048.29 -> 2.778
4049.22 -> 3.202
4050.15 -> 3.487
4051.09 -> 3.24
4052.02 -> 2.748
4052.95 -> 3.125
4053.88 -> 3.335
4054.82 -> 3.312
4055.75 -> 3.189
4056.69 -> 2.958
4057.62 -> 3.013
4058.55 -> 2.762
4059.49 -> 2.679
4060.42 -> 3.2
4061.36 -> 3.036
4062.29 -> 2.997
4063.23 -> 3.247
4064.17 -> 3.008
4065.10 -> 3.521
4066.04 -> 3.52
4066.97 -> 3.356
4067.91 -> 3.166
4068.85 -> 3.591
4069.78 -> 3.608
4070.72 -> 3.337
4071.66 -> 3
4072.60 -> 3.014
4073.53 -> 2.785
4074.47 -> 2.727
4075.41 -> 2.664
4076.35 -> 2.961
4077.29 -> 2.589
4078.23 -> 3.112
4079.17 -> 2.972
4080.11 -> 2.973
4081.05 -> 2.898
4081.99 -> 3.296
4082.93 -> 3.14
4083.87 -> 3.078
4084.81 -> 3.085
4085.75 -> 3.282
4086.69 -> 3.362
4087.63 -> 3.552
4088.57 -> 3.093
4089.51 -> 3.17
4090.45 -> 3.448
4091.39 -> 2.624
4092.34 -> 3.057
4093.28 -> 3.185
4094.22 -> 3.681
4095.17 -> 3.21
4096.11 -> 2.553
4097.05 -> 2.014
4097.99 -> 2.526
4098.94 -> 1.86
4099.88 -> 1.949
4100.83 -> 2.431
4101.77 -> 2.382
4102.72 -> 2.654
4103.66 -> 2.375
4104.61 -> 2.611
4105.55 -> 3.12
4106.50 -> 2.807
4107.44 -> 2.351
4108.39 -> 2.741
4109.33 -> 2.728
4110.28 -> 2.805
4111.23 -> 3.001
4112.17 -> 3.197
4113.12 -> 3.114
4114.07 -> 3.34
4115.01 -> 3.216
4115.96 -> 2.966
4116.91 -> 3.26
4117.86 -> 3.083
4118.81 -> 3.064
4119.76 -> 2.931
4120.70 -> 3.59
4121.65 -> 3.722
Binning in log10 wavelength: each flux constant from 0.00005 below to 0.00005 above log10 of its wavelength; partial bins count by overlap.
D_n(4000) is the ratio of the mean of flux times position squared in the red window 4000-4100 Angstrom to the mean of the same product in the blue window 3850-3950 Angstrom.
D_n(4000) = 1.32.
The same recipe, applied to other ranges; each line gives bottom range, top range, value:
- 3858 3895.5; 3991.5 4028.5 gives 1.39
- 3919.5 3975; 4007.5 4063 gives 1.44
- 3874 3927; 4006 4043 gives 1.36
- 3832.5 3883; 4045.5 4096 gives 1.35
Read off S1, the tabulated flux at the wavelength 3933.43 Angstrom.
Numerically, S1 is 1.267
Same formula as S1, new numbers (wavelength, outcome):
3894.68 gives 2.687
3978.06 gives 2.184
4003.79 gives 3.503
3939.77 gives 2.008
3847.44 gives 3.335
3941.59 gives 2.501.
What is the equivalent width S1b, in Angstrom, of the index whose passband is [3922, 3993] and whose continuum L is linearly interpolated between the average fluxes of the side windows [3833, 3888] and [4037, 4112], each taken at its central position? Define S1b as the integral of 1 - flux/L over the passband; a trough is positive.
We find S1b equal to 9.88 Angstrom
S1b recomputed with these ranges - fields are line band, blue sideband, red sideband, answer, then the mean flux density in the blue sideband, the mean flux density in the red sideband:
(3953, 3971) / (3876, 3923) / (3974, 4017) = 4.83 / 2.48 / 3.03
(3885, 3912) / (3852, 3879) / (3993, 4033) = 3.73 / 2.72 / 3.22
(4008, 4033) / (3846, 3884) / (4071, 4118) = -3.09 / 2.71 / 2.9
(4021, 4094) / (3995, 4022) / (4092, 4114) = -2.58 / 3.26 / 2.72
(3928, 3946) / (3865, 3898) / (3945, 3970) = 1.93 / 2.48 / 2.36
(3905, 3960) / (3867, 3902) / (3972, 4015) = 2.62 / 2.45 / 2.95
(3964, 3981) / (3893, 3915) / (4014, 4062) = 6.18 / 2.63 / 3.07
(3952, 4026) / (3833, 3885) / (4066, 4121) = 0.82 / 2.55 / 2.96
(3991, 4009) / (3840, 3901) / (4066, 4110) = -3.33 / 2.56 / 2.92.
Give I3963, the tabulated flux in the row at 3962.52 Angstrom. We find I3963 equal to 2.09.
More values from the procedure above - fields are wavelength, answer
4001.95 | 3.354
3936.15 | 2.103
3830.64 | 1.567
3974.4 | 1.971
